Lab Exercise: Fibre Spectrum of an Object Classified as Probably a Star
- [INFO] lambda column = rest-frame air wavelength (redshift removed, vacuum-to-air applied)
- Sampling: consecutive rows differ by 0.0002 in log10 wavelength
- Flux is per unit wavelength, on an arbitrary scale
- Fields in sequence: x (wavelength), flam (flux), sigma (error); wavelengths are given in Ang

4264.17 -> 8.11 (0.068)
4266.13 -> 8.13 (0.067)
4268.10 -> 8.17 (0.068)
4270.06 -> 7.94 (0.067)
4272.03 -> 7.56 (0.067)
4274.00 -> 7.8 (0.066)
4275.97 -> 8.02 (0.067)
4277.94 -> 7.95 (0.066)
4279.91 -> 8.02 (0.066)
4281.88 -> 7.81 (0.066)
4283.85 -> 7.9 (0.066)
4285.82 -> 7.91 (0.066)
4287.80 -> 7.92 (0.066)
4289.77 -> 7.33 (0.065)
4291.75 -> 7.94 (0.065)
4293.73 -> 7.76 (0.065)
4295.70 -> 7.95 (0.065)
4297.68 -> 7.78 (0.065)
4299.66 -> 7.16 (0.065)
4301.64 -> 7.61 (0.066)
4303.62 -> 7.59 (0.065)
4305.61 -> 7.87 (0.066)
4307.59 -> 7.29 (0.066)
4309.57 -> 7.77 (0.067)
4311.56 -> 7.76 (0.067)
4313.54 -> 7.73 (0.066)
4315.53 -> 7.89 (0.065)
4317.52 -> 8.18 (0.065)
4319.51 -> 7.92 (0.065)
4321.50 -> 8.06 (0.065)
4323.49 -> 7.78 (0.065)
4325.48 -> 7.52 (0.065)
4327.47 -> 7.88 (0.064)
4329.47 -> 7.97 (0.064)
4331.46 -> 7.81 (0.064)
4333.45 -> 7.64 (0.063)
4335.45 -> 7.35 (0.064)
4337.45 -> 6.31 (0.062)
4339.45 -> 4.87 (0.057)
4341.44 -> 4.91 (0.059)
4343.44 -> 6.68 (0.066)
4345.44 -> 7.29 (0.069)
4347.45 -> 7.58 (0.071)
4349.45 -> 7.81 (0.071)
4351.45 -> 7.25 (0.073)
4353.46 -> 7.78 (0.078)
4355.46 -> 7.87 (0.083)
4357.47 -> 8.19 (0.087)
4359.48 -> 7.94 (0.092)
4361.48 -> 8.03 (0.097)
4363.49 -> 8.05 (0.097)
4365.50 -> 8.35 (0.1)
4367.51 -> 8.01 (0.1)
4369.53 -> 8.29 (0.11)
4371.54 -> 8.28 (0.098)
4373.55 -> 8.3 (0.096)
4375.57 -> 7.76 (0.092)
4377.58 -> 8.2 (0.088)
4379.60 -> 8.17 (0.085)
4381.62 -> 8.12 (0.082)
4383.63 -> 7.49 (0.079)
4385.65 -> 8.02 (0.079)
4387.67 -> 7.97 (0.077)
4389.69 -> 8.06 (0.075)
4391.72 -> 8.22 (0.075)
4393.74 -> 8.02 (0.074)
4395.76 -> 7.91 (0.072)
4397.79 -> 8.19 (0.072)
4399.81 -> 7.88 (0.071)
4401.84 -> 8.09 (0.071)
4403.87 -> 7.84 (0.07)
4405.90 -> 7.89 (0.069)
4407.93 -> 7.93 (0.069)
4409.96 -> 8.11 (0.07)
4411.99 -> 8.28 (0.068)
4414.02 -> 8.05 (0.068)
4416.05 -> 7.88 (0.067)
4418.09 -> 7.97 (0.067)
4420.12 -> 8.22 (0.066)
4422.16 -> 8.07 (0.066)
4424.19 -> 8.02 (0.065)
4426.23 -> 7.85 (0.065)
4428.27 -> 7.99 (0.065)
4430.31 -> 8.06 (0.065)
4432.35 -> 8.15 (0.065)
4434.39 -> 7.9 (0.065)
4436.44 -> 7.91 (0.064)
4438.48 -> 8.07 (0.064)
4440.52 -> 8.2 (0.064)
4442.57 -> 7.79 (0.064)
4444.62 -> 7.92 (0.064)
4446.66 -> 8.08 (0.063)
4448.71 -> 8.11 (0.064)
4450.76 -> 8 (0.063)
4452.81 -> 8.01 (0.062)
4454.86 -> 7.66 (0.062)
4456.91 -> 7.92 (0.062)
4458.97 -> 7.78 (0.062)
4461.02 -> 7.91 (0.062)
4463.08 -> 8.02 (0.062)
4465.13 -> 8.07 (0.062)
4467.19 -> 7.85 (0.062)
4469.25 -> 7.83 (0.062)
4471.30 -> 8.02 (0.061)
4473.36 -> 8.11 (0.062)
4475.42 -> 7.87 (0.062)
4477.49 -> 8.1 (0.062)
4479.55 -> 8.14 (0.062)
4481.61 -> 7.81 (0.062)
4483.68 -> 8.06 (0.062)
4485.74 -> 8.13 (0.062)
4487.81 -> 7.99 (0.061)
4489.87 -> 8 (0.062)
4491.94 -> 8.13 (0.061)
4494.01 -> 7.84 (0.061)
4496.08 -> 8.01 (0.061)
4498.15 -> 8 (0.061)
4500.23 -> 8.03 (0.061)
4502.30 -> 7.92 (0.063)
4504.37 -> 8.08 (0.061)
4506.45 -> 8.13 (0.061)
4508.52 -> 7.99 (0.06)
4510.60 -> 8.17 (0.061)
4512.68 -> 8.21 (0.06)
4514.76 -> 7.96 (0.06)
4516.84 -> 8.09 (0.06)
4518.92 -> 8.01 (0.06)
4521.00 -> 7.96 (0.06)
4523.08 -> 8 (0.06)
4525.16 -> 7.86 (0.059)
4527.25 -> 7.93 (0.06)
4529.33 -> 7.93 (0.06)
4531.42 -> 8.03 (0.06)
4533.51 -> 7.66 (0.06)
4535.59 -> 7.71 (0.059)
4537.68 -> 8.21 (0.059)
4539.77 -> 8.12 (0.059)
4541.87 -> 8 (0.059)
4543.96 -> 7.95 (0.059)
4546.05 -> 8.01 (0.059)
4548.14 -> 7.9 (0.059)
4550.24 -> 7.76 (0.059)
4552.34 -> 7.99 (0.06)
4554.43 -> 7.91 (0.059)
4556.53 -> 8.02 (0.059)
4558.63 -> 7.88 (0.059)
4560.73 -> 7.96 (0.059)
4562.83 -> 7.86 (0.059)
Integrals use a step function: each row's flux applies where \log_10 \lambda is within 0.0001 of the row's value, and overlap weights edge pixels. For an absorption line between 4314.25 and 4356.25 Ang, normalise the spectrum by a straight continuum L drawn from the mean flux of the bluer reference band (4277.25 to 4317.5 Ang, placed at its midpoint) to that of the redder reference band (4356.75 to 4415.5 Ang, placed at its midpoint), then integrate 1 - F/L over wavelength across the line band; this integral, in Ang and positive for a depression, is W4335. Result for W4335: 2.8 Ang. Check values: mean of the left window 7.76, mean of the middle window 7.35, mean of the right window 8.05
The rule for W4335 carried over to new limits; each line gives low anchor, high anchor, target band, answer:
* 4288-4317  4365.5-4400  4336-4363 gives 2.6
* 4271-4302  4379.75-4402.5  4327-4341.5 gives 1.8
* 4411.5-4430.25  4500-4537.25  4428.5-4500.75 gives 0.2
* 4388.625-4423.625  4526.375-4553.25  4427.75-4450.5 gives 0.0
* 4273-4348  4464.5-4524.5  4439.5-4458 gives -0.2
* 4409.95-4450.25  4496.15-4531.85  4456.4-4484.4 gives 0.2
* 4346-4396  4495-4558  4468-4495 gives -0.1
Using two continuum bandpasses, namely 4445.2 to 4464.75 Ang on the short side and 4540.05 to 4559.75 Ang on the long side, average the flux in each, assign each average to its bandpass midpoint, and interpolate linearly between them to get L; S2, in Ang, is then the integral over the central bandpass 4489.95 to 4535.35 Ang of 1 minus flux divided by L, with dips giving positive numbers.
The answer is -0.27 Ang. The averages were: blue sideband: 7.95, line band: 7.99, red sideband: 7.94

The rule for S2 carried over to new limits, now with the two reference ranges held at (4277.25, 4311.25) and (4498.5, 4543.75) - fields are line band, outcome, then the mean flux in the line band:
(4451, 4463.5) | 0.1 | 7.88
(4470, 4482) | -0.1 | 8.02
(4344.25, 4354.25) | 0.4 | 7.52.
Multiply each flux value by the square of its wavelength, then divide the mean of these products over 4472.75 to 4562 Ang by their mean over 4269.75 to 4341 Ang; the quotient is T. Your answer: 1.15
